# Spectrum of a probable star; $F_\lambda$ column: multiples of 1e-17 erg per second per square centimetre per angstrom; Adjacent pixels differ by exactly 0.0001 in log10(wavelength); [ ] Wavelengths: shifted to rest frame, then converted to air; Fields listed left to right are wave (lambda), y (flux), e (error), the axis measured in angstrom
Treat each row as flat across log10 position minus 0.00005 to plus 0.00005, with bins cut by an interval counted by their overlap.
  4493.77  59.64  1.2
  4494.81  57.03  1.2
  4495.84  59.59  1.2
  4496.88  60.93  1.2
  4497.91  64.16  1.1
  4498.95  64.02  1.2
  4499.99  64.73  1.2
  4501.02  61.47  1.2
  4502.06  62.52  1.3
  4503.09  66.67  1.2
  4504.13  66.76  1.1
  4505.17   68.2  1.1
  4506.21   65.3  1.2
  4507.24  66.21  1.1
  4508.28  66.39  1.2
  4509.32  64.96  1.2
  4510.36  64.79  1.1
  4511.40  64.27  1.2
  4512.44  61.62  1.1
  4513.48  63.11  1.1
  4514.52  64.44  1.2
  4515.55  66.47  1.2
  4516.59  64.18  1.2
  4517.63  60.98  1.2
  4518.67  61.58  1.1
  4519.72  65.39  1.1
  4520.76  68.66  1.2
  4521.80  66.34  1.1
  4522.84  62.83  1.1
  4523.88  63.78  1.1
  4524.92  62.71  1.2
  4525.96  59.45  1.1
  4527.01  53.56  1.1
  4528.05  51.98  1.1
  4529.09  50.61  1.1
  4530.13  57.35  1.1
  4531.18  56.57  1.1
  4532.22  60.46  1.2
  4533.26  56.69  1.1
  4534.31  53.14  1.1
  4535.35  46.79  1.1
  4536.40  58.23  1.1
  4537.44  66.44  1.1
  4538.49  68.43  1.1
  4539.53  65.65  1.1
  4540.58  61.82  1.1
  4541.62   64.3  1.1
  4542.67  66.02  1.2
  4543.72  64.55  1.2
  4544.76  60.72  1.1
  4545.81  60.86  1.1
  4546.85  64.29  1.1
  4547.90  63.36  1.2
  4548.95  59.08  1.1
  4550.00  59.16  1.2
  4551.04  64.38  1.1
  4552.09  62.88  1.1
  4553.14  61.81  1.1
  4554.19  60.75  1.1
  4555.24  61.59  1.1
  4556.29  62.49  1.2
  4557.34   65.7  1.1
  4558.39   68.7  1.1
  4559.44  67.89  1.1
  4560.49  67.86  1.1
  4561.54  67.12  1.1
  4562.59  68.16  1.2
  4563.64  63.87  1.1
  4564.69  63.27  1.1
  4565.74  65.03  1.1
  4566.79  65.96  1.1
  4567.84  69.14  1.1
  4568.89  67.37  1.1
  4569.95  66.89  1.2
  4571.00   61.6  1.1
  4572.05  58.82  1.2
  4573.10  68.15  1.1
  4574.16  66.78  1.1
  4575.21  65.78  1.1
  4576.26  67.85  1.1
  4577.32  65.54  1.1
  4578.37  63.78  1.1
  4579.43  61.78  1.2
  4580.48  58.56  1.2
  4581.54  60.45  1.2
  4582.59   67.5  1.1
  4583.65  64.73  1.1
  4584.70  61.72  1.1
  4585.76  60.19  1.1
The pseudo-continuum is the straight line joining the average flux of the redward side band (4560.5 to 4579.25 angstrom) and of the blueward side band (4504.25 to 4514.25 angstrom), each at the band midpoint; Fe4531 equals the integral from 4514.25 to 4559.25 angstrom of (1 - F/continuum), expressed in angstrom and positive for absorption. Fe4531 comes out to 2.6 angstrom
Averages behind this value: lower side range 65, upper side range 65.6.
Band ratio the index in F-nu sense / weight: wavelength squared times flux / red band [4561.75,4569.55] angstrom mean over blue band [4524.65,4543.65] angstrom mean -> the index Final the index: 1.14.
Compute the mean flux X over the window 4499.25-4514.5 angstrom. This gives 64.7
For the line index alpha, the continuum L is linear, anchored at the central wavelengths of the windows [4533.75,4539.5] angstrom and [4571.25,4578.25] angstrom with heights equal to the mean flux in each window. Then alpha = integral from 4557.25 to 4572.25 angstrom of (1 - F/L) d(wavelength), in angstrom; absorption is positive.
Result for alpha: -0.5 angstrom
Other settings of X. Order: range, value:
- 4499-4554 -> 62.2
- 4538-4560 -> 63.5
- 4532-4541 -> 59.7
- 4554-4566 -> 65.3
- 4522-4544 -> 59.6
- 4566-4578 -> 65.8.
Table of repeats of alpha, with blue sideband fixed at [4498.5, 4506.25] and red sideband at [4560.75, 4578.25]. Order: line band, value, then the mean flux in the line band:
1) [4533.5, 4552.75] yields 1.1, 61.6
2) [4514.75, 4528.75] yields 0.7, 62.1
